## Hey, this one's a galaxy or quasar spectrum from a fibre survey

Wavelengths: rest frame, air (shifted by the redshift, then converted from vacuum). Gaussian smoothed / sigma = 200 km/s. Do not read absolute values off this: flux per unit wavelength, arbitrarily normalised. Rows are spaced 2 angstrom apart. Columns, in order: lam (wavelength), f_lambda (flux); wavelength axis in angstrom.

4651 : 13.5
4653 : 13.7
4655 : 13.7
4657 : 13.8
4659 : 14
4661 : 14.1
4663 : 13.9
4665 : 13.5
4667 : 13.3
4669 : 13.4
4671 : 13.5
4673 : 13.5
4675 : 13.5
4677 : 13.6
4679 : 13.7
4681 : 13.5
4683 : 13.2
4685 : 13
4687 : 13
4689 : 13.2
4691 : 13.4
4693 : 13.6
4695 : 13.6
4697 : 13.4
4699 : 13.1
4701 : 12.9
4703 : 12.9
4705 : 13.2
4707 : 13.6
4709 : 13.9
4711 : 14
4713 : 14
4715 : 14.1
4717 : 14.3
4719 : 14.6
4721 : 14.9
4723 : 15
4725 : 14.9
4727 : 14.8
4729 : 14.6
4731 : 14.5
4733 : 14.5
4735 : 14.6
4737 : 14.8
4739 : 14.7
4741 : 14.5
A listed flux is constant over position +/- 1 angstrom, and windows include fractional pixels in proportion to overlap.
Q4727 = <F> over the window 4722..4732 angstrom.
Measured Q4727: 14.8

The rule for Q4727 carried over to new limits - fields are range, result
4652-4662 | 13.9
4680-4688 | 13.2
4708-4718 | 14.1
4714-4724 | 14.6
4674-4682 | 13.6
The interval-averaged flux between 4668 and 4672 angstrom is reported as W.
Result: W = 13.4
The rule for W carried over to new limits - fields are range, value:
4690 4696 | 13.5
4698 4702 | 13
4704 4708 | 13.4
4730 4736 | 14.5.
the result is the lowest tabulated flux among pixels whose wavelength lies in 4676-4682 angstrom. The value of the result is 13.5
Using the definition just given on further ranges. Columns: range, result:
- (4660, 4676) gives 13.3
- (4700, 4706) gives 12.9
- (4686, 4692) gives 13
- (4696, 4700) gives 13.1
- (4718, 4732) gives 14.5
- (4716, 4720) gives 14.3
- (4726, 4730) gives 14.6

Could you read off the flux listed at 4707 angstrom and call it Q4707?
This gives 13.6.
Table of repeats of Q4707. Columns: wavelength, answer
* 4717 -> 14.3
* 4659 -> 14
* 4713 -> 14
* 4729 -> 14.6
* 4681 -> 13.5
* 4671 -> 13.5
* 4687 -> 13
